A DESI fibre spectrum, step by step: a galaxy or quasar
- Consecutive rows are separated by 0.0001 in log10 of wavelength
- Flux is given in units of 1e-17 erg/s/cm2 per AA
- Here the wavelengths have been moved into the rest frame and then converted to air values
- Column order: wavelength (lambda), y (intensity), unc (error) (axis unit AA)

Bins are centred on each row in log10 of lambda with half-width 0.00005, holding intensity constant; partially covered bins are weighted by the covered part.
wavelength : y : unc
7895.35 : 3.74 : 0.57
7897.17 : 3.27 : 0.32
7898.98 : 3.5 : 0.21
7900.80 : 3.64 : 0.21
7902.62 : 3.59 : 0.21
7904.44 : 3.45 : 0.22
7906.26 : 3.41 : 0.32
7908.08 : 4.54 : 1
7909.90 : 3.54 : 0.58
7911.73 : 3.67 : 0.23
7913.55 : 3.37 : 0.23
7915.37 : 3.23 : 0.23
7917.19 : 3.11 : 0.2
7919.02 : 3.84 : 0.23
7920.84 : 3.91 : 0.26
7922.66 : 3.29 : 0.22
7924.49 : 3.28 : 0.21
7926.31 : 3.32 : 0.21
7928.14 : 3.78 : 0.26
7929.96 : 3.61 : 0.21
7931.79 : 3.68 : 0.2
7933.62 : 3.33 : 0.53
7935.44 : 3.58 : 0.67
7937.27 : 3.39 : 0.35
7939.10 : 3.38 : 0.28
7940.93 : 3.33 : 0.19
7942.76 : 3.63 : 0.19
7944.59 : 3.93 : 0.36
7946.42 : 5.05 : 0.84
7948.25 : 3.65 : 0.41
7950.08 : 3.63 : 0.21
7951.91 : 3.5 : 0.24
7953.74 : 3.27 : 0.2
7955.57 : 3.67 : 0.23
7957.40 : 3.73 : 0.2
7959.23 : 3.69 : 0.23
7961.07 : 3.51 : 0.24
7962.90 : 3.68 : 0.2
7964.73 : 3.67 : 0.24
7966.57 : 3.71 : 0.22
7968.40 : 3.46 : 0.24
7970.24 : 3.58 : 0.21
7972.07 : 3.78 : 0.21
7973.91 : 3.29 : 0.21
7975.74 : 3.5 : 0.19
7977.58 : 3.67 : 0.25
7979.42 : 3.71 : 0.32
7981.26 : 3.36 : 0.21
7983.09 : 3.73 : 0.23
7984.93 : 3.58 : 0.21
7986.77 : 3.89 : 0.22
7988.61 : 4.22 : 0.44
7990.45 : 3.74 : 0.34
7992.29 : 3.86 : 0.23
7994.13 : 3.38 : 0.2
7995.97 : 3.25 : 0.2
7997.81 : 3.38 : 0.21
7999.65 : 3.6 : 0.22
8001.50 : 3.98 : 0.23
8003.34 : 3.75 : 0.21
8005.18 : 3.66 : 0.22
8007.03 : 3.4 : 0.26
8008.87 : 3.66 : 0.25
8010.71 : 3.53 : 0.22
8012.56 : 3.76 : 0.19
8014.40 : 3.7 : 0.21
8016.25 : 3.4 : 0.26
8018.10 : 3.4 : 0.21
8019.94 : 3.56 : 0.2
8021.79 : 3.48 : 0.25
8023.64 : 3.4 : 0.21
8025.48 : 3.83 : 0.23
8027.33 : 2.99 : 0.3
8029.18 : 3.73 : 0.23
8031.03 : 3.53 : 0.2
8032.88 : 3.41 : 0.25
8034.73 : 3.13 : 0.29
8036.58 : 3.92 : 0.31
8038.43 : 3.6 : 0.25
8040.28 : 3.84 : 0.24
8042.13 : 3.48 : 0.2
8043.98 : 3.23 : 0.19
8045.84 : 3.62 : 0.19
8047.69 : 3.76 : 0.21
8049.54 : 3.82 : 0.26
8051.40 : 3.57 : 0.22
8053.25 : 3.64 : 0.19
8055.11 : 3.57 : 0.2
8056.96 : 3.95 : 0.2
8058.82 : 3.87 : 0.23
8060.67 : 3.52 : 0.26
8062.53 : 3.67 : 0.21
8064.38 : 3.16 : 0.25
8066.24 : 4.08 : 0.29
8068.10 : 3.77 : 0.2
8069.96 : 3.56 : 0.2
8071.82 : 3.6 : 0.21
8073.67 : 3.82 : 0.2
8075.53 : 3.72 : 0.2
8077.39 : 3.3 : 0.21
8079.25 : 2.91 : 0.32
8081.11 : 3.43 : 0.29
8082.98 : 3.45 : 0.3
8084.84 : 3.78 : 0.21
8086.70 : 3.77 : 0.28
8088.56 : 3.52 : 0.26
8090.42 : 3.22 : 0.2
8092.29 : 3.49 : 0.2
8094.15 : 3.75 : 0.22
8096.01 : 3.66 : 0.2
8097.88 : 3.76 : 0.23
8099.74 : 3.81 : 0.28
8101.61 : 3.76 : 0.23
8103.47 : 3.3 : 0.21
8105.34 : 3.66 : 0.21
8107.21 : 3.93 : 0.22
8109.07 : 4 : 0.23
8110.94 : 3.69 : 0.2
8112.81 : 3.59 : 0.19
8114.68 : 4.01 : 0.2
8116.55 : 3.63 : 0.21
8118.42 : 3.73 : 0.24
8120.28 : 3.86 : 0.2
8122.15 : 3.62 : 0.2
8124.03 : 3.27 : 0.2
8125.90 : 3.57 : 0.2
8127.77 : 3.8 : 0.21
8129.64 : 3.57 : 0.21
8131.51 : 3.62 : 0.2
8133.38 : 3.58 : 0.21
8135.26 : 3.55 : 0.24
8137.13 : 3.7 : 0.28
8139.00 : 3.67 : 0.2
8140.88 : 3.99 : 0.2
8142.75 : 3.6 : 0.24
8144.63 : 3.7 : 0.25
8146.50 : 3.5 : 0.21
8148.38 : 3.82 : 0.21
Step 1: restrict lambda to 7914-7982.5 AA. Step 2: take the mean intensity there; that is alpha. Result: 3.59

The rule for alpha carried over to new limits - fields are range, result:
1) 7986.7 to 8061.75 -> 3.61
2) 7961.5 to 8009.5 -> 3.63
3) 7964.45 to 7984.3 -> 3.58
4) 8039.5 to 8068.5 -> 3.66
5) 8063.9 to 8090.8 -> 3.55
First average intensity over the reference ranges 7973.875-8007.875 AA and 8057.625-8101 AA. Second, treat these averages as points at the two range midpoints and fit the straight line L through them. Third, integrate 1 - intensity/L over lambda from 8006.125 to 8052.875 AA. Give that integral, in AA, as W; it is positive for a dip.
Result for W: 0.9 AA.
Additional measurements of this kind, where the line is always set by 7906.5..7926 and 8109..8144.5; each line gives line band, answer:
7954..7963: -0.1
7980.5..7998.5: -0.2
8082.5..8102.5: 0.1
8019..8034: 0.6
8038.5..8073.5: -0.1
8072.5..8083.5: 0.6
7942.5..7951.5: -1.0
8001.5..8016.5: -0.1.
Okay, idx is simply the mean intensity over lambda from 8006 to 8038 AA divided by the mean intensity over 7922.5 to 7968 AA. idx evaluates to 1.0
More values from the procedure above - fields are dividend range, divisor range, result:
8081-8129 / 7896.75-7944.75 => 1.03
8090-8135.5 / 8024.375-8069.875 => 1.01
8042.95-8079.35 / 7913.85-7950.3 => 1.01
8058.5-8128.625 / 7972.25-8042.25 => 1.01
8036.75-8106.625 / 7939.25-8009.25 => 0.99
